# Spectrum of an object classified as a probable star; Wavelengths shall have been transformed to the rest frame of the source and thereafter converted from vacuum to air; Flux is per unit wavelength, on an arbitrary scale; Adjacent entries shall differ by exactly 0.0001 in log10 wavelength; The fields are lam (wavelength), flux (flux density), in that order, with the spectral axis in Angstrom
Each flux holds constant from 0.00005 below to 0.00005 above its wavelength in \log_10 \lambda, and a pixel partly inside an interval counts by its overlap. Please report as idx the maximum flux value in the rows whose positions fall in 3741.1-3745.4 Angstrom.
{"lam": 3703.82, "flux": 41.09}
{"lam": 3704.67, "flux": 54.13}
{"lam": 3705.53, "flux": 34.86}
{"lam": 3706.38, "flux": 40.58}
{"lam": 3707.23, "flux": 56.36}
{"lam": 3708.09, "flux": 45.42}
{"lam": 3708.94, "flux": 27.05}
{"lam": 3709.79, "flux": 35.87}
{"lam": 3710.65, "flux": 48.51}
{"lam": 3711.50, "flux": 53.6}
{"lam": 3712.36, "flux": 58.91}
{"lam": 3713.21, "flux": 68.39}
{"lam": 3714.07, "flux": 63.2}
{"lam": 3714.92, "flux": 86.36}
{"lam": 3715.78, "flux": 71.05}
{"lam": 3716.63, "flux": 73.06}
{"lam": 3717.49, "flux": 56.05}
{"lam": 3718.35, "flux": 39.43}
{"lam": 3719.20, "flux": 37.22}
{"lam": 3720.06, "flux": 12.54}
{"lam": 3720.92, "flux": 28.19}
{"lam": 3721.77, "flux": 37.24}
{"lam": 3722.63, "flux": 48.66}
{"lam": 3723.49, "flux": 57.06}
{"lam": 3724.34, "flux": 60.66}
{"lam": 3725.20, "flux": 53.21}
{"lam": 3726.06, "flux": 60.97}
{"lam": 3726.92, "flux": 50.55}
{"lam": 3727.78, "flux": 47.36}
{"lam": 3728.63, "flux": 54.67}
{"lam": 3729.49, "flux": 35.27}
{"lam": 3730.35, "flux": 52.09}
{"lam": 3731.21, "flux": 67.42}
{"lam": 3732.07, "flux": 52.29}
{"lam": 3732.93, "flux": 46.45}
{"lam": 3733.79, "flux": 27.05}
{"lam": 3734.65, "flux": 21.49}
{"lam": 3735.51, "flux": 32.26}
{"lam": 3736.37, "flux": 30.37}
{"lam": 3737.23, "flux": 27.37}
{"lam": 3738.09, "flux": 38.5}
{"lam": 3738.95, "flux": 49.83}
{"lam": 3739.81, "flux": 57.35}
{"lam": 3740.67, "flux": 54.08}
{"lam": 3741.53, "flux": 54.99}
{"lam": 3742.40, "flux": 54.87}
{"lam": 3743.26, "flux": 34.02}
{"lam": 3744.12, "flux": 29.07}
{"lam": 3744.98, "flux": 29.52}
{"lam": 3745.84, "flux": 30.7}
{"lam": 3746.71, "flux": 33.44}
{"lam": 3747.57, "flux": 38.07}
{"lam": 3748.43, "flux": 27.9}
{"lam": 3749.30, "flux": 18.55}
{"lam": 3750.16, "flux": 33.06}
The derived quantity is 54.99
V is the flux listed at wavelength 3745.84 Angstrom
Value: 30.7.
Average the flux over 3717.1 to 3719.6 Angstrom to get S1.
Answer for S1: 44.2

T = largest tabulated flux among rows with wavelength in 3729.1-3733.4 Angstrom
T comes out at 67.42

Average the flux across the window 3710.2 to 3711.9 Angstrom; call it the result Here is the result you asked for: 50.8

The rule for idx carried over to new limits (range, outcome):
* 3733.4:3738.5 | 38.5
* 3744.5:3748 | 38.07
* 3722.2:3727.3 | 60.97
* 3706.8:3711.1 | 56.36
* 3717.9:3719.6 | 39.43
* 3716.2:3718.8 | 73.06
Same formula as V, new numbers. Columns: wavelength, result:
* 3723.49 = 57.06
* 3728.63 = 54.67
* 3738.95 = 49.83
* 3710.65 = 48.51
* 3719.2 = 37.22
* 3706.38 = 40.58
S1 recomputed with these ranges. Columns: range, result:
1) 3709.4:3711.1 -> 42.5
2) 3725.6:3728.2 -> 52.9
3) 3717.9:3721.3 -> 29.5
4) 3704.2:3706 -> 44.3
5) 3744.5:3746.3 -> 30.1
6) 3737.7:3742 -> 51.1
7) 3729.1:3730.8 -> 44.1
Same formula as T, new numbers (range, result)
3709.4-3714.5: 68.39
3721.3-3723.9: 57.06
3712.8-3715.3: 86.36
